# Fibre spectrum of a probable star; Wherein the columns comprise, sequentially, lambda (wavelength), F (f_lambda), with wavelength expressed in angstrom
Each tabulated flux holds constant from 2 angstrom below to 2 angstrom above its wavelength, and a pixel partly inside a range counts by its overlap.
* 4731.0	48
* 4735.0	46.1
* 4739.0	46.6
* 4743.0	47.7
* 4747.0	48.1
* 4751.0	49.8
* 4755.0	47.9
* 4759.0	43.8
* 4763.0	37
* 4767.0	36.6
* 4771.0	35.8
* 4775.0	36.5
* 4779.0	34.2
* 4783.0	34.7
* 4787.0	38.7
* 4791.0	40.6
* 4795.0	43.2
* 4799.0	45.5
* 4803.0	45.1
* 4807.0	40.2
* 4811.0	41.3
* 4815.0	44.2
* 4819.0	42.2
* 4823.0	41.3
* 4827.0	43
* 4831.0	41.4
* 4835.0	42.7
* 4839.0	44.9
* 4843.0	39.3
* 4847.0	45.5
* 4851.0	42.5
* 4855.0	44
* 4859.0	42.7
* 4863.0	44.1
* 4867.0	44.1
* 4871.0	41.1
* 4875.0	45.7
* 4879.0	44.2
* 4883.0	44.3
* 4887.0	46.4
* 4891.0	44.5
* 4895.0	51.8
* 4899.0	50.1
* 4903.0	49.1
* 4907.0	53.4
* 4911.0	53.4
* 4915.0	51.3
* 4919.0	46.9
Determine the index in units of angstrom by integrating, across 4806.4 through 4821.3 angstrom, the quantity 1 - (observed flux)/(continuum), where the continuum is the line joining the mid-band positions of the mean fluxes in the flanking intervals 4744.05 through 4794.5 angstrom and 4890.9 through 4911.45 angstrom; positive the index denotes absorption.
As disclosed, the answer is 0.6 angstrom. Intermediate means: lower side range 40.5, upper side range 50.7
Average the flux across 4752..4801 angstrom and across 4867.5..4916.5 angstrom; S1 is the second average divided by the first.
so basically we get 1.20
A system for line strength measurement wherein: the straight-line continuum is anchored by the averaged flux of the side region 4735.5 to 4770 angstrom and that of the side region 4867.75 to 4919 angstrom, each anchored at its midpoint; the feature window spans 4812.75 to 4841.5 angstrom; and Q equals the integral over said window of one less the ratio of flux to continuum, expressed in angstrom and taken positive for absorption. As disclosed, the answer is 2.2 angstrom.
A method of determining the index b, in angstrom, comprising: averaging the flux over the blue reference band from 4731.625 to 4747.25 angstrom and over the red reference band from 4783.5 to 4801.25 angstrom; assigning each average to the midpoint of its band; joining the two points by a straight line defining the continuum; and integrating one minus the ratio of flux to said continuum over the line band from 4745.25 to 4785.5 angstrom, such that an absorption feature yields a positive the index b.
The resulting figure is 3.7 angstrom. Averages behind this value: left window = 47.1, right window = 41.4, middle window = 40.4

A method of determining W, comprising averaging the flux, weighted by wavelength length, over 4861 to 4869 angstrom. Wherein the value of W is 44.1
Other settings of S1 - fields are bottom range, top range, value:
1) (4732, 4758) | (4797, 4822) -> 0.90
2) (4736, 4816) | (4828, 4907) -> 1.07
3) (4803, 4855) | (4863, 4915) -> 1.11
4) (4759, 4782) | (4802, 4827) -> 1.16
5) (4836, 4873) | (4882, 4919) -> 1.14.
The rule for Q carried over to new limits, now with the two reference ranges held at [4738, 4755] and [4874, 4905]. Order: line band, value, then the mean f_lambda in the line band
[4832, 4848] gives 1.5 angstrom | 42.8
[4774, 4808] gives 5.6 angstrom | 39.9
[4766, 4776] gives 2.4 angstrom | 36.2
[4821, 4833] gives 1.4 angstrom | 41.9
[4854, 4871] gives 1.4 angstrom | 43.4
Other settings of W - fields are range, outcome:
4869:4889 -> 44.3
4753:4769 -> 41.3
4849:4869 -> 43.5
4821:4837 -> 42.1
